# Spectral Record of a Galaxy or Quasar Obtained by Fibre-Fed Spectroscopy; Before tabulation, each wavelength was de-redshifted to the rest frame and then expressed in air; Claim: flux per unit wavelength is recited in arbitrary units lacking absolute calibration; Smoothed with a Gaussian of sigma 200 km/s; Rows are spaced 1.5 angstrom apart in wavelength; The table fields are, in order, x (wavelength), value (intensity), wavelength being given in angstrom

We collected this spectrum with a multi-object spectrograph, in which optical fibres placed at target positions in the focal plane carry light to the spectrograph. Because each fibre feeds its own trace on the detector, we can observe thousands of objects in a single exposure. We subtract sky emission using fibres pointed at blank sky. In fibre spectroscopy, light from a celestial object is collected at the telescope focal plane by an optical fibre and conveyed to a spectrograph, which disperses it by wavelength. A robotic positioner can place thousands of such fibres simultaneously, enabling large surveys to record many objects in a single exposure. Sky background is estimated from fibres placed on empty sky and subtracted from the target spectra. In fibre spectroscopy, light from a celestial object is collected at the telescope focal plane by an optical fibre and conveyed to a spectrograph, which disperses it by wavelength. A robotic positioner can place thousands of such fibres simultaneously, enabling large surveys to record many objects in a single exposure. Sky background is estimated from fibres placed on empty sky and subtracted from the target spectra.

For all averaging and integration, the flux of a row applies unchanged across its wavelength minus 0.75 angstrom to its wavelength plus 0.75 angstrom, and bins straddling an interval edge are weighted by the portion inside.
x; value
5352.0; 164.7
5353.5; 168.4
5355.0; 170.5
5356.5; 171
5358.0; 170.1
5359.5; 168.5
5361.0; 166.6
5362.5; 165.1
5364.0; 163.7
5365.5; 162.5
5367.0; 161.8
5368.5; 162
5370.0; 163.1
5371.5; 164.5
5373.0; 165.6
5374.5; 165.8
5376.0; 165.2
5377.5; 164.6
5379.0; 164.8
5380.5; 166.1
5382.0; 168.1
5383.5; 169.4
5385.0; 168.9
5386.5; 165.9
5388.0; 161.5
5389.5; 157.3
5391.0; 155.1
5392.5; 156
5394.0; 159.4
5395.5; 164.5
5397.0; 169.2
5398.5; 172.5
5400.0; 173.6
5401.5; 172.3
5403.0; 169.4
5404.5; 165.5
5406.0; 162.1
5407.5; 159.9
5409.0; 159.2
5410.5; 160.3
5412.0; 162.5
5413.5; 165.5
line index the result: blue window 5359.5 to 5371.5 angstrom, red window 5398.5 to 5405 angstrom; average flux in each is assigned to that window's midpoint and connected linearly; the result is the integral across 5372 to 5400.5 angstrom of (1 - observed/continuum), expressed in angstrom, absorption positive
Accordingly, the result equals 0.5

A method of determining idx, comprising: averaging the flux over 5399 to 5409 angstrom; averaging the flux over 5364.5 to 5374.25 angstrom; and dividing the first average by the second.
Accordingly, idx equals 1.02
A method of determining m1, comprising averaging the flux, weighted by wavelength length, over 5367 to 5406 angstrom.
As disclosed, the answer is 165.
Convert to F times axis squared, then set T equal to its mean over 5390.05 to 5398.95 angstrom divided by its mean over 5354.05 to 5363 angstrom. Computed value 0.98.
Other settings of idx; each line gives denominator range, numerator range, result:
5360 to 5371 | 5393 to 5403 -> 1.03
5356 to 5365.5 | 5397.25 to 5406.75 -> 1.01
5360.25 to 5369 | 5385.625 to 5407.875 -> 1.00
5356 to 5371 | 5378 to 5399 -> 0.99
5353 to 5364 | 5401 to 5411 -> 0.97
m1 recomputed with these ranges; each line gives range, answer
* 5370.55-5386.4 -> 166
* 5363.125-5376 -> 164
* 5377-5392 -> 164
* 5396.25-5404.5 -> 171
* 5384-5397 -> 162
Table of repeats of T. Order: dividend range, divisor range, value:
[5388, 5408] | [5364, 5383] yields 1.01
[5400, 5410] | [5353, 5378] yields 1.01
